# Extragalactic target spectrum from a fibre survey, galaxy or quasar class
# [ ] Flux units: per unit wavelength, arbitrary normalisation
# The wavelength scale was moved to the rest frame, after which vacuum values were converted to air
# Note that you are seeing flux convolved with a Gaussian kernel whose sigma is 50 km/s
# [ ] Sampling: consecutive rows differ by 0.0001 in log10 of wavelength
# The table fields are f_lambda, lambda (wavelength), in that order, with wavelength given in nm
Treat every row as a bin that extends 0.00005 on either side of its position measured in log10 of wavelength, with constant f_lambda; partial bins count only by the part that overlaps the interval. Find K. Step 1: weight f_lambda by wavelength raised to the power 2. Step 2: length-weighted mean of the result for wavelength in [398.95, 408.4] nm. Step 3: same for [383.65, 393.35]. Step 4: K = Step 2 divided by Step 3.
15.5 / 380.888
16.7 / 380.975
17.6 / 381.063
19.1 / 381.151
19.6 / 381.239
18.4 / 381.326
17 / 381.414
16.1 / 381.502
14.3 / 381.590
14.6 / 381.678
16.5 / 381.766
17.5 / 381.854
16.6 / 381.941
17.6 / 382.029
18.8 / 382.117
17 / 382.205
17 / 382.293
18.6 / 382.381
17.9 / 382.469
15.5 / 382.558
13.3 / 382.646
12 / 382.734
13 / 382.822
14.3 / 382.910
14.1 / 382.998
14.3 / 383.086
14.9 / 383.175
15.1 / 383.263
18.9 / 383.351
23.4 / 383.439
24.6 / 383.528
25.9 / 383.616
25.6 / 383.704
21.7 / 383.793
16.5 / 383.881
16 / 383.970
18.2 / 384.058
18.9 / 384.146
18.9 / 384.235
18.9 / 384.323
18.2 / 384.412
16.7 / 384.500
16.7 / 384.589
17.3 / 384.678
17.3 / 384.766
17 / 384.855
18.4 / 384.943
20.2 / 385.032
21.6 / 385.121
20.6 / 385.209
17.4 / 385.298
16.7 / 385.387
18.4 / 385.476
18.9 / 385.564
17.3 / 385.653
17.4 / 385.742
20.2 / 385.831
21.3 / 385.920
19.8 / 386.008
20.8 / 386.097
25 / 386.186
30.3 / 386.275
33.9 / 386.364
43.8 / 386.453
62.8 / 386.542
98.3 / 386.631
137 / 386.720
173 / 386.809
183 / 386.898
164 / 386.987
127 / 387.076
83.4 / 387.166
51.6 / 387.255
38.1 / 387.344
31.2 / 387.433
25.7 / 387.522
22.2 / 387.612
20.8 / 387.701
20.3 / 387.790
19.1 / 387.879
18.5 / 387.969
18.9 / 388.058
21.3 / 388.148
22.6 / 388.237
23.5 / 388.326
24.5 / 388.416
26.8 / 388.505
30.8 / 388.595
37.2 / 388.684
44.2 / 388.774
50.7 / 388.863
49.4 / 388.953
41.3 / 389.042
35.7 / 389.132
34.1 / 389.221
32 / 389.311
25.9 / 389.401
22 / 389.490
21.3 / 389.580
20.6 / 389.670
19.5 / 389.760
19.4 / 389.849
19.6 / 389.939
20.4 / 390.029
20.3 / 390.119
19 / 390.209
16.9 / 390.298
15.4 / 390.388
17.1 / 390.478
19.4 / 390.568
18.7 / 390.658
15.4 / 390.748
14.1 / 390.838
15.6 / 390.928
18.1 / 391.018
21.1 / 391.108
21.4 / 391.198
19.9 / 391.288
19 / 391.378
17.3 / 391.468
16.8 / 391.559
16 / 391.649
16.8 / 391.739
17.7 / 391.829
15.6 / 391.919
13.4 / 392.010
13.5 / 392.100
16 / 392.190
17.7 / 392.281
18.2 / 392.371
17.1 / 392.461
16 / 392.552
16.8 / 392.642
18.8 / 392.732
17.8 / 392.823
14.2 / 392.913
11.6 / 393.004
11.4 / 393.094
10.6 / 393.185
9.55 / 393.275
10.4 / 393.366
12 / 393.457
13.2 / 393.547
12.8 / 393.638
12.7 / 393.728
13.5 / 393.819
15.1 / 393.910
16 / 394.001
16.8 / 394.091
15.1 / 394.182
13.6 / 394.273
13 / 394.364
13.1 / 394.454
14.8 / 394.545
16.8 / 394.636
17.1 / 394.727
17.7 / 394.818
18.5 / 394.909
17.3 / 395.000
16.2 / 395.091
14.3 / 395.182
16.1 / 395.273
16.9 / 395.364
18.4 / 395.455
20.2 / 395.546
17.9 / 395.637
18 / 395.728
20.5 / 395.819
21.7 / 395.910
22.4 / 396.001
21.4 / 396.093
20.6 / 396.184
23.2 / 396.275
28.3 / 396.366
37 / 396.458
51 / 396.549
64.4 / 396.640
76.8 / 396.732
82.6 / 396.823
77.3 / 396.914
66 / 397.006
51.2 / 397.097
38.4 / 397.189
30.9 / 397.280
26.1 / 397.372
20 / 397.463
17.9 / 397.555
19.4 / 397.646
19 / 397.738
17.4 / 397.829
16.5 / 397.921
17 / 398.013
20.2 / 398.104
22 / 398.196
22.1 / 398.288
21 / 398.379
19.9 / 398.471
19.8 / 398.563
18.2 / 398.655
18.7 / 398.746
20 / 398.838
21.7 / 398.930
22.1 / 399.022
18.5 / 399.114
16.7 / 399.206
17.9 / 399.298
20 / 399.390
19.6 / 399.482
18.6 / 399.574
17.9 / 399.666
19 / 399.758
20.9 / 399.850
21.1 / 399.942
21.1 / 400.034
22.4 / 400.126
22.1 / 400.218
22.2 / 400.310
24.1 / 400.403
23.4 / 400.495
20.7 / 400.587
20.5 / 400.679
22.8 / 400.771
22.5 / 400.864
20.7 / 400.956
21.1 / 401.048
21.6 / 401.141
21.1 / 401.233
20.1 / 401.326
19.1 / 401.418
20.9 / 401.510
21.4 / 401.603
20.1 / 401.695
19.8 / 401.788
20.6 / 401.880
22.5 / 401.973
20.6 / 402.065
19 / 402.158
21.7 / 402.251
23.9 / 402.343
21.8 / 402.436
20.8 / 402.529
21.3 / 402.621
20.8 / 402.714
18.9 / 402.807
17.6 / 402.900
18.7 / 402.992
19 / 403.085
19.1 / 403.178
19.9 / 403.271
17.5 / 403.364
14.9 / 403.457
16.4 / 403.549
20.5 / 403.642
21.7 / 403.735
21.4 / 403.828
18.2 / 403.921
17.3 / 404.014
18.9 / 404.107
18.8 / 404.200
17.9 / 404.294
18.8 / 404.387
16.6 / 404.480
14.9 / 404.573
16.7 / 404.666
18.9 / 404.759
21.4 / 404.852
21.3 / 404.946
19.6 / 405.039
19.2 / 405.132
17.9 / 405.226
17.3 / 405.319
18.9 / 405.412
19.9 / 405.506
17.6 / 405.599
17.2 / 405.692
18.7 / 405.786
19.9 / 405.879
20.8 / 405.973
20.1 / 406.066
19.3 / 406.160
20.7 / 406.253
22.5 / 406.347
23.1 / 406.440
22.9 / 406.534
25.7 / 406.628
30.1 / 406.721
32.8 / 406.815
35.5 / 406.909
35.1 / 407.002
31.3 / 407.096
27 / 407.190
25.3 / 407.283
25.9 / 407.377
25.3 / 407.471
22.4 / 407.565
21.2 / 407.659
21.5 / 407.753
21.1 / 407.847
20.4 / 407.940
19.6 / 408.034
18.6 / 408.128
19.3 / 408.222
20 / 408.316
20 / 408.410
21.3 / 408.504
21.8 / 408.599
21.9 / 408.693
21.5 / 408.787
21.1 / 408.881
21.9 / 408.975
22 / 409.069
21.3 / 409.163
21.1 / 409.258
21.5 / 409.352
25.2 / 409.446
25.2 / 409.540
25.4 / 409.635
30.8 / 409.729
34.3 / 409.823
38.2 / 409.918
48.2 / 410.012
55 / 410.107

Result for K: 0.77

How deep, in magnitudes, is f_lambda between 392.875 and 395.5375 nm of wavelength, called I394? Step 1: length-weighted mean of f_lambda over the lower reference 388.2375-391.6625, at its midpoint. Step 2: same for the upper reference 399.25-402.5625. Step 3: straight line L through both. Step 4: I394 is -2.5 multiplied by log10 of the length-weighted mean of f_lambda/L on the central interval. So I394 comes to 0.50 mag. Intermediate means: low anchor 24.3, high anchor 20.9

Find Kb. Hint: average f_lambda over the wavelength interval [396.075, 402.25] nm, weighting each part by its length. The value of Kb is 26.1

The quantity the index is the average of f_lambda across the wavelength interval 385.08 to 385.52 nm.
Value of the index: 18.9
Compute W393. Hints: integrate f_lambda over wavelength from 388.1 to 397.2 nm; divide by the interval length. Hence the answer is 23.3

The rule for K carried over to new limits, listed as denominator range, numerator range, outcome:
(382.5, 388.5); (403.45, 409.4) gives 0.70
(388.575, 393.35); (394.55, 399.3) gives 1.32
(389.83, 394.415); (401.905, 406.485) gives 1.29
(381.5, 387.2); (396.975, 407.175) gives 0.72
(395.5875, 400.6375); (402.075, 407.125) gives 0.79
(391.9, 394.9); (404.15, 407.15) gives 1.57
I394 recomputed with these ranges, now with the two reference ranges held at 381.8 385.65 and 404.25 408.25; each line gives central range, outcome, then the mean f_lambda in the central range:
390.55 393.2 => 0.17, 16.6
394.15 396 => 0.17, 17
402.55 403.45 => 0.12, 19.1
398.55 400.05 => 0.06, 19.5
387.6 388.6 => -0.18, 22.1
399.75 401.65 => -0.03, 21.4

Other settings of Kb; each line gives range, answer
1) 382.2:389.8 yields 33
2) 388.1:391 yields 25.4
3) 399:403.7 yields 20.3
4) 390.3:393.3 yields 16.4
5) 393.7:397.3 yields 27.7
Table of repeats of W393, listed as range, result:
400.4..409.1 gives 21.1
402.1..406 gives 19.1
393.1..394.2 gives 13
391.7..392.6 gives 16.2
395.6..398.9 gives 30.7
